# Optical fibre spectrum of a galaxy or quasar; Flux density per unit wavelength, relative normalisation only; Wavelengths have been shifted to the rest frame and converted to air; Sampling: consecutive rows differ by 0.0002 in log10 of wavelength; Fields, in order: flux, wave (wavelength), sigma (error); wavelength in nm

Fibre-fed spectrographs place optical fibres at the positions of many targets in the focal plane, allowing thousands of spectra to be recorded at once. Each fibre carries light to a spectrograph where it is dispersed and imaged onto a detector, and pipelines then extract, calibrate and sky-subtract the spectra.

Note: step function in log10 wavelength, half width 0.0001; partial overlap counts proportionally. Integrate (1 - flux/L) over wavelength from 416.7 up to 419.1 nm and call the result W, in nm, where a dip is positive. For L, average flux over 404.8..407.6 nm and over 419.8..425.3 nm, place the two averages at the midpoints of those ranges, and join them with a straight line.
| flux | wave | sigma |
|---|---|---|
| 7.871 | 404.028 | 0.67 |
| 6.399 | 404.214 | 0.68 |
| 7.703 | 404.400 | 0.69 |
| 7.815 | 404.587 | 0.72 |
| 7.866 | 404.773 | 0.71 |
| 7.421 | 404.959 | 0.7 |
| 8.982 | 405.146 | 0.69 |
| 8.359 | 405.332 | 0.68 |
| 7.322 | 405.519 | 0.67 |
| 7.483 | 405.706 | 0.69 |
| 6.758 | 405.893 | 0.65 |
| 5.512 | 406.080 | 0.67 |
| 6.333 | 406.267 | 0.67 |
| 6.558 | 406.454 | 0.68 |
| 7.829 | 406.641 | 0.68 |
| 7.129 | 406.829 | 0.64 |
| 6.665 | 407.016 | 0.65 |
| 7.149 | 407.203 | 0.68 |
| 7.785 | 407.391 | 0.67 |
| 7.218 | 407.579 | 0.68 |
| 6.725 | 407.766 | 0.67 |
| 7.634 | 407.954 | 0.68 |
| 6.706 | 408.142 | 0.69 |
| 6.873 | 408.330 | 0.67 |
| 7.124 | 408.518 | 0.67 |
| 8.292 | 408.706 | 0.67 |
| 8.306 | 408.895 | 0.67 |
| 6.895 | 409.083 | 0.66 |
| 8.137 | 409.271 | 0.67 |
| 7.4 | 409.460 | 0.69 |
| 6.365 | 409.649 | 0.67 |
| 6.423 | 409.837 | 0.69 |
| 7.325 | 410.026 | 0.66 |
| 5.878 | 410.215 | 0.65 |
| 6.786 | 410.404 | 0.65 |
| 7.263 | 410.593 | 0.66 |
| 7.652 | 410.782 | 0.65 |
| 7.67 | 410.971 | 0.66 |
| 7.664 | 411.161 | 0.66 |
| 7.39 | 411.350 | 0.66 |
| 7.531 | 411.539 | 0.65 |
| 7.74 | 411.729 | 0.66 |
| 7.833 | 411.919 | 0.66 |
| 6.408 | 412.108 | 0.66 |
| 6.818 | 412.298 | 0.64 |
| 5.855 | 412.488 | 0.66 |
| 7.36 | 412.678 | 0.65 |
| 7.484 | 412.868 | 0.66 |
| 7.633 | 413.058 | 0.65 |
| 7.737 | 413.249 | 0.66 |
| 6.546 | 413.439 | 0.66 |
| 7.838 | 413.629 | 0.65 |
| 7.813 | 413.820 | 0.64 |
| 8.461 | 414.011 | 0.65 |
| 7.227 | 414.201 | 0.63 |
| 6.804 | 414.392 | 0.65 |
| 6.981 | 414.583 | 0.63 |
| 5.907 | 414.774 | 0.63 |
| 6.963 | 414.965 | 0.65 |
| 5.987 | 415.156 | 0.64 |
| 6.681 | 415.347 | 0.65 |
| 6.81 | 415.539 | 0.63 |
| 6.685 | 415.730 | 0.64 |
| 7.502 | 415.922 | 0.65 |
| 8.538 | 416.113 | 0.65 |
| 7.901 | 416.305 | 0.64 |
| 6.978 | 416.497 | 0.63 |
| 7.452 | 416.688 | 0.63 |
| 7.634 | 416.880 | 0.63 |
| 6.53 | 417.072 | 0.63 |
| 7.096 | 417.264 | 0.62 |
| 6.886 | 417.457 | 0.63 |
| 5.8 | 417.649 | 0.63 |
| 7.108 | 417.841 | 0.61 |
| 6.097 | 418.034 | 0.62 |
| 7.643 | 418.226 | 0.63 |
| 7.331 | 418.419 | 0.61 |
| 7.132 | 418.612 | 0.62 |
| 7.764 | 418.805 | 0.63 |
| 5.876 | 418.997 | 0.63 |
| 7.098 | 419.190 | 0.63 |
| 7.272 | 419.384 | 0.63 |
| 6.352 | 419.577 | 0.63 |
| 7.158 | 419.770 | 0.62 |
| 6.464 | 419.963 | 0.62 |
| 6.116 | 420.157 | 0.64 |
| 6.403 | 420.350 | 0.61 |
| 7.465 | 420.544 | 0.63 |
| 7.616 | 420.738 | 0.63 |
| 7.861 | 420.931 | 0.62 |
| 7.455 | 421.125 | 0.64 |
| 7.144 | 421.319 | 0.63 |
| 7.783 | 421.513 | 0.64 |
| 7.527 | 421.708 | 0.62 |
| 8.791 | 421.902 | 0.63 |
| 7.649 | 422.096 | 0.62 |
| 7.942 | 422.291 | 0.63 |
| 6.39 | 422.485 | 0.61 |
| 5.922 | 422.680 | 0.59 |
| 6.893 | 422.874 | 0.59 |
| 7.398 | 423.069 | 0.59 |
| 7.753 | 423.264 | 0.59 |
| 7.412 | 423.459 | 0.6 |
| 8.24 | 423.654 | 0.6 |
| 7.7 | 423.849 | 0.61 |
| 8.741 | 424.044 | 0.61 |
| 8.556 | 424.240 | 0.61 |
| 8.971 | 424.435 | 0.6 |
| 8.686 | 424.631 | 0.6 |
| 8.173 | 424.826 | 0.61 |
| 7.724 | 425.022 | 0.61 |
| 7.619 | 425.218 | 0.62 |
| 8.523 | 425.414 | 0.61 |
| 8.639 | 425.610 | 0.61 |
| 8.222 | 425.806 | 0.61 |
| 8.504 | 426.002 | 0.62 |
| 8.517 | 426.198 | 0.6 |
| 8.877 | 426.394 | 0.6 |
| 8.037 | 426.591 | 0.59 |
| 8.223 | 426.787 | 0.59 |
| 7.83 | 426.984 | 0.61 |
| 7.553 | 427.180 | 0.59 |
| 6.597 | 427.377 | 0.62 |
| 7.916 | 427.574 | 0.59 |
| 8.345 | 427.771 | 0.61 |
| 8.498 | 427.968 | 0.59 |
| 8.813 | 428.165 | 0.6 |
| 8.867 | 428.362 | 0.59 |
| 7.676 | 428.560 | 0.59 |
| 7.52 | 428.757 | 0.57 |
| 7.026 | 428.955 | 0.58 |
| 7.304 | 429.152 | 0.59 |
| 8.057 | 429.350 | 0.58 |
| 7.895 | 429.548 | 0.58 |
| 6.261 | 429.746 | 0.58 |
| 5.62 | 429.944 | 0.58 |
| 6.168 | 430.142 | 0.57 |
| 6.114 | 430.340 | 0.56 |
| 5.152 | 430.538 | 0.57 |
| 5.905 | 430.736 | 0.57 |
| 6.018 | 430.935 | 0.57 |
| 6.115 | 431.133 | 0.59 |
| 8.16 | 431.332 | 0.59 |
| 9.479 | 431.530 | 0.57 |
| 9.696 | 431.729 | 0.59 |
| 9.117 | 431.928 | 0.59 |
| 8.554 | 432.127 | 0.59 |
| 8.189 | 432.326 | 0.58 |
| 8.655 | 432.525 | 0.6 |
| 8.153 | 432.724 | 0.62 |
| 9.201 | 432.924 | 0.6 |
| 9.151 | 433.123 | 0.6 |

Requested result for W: 0.18 nm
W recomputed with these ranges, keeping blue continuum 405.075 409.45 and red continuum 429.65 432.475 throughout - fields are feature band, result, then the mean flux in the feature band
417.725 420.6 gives 0.15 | 6.87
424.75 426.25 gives -0.21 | 8.23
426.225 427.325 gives -0.13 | 8.07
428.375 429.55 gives -0.07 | 7.64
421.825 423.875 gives -0.06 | 7.44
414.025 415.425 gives 0.10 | 6.76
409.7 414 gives 0.03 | 7.23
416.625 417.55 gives 0.02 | 7.1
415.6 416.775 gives -0.04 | 7.49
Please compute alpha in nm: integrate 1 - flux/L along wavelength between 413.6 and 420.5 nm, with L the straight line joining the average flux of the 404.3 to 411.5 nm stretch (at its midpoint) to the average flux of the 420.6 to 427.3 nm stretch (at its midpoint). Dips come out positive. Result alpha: 0.57 nm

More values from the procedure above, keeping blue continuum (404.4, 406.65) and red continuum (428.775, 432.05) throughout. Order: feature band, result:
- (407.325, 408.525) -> 0.03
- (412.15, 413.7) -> 0.04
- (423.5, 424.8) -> -0.22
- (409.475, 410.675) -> 0.10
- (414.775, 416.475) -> 0.05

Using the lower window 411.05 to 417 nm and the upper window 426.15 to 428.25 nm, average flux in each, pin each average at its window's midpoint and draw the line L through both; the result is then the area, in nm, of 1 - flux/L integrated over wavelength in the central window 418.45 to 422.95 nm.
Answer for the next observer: 0.31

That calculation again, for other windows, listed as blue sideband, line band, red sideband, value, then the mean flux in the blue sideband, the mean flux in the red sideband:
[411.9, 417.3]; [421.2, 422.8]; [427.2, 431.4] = -0.05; 7.15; 7.14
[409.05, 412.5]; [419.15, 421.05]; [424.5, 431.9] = 0.12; 7.14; 7.7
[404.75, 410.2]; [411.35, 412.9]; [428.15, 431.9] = 0.02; 7.23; 7.26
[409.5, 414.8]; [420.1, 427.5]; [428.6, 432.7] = -0.49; 7.18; 7.37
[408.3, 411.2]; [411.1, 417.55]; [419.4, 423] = 0.02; 7.25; 7.17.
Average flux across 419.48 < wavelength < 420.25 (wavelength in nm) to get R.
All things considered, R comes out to 6.53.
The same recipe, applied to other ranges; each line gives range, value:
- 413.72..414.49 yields 7.57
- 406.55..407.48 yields 7.31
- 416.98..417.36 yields 6.82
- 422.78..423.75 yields 7.54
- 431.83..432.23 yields 8.83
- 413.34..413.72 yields 7.21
